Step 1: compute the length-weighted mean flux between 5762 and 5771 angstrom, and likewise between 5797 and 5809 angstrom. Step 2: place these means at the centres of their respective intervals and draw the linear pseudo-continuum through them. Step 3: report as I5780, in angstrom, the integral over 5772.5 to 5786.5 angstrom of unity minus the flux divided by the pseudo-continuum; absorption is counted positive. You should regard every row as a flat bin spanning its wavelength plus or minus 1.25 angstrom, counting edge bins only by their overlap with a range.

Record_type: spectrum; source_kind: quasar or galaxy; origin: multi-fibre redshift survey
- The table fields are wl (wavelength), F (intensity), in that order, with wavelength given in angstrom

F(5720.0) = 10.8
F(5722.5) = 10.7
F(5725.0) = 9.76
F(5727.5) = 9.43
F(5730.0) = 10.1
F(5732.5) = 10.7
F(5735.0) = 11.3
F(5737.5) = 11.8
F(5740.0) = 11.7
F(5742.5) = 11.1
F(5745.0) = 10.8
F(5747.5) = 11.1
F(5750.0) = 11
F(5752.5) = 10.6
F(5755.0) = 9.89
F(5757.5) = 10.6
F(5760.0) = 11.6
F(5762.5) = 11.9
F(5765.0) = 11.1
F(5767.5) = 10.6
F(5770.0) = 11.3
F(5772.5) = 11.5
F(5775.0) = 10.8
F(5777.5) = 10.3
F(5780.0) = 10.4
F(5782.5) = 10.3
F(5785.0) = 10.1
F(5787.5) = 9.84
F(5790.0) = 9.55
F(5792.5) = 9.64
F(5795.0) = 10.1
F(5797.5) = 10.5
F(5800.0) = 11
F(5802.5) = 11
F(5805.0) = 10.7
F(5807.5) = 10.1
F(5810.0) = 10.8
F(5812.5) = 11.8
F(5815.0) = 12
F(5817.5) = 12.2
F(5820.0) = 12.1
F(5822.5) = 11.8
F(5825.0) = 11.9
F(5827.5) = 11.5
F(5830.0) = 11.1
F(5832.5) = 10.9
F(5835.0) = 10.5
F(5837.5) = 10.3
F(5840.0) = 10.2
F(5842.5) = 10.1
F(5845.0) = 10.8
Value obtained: 0.67 angstrom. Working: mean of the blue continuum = 11.2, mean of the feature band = 10.5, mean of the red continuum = 10.7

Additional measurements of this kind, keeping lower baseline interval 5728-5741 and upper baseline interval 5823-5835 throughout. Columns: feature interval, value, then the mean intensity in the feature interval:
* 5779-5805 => 2.1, 10.3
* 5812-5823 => -0.7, 12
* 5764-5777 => 0.1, 11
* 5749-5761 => 0.4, 10.7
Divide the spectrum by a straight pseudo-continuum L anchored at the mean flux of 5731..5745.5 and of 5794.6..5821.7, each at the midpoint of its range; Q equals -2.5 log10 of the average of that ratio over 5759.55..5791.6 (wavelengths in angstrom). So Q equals 0.05 mag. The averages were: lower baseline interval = 11.2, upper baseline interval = 11.2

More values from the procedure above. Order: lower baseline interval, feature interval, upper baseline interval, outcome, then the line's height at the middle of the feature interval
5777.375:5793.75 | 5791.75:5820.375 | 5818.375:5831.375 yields -0.01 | 10.9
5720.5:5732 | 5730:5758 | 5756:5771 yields -0.03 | 10.6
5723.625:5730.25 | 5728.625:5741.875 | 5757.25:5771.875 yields -0.11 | 10.1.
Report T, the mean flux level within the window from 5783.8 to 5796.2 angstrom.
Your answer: 9.84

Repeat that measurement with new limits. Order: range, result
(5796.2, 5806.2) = 10.8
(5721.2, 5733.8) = 10.1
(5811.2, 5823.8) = 12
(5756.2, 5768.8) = 11.2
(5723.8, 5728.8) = 9.6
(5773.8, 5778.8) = 10.5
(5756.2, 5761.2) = 11.1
